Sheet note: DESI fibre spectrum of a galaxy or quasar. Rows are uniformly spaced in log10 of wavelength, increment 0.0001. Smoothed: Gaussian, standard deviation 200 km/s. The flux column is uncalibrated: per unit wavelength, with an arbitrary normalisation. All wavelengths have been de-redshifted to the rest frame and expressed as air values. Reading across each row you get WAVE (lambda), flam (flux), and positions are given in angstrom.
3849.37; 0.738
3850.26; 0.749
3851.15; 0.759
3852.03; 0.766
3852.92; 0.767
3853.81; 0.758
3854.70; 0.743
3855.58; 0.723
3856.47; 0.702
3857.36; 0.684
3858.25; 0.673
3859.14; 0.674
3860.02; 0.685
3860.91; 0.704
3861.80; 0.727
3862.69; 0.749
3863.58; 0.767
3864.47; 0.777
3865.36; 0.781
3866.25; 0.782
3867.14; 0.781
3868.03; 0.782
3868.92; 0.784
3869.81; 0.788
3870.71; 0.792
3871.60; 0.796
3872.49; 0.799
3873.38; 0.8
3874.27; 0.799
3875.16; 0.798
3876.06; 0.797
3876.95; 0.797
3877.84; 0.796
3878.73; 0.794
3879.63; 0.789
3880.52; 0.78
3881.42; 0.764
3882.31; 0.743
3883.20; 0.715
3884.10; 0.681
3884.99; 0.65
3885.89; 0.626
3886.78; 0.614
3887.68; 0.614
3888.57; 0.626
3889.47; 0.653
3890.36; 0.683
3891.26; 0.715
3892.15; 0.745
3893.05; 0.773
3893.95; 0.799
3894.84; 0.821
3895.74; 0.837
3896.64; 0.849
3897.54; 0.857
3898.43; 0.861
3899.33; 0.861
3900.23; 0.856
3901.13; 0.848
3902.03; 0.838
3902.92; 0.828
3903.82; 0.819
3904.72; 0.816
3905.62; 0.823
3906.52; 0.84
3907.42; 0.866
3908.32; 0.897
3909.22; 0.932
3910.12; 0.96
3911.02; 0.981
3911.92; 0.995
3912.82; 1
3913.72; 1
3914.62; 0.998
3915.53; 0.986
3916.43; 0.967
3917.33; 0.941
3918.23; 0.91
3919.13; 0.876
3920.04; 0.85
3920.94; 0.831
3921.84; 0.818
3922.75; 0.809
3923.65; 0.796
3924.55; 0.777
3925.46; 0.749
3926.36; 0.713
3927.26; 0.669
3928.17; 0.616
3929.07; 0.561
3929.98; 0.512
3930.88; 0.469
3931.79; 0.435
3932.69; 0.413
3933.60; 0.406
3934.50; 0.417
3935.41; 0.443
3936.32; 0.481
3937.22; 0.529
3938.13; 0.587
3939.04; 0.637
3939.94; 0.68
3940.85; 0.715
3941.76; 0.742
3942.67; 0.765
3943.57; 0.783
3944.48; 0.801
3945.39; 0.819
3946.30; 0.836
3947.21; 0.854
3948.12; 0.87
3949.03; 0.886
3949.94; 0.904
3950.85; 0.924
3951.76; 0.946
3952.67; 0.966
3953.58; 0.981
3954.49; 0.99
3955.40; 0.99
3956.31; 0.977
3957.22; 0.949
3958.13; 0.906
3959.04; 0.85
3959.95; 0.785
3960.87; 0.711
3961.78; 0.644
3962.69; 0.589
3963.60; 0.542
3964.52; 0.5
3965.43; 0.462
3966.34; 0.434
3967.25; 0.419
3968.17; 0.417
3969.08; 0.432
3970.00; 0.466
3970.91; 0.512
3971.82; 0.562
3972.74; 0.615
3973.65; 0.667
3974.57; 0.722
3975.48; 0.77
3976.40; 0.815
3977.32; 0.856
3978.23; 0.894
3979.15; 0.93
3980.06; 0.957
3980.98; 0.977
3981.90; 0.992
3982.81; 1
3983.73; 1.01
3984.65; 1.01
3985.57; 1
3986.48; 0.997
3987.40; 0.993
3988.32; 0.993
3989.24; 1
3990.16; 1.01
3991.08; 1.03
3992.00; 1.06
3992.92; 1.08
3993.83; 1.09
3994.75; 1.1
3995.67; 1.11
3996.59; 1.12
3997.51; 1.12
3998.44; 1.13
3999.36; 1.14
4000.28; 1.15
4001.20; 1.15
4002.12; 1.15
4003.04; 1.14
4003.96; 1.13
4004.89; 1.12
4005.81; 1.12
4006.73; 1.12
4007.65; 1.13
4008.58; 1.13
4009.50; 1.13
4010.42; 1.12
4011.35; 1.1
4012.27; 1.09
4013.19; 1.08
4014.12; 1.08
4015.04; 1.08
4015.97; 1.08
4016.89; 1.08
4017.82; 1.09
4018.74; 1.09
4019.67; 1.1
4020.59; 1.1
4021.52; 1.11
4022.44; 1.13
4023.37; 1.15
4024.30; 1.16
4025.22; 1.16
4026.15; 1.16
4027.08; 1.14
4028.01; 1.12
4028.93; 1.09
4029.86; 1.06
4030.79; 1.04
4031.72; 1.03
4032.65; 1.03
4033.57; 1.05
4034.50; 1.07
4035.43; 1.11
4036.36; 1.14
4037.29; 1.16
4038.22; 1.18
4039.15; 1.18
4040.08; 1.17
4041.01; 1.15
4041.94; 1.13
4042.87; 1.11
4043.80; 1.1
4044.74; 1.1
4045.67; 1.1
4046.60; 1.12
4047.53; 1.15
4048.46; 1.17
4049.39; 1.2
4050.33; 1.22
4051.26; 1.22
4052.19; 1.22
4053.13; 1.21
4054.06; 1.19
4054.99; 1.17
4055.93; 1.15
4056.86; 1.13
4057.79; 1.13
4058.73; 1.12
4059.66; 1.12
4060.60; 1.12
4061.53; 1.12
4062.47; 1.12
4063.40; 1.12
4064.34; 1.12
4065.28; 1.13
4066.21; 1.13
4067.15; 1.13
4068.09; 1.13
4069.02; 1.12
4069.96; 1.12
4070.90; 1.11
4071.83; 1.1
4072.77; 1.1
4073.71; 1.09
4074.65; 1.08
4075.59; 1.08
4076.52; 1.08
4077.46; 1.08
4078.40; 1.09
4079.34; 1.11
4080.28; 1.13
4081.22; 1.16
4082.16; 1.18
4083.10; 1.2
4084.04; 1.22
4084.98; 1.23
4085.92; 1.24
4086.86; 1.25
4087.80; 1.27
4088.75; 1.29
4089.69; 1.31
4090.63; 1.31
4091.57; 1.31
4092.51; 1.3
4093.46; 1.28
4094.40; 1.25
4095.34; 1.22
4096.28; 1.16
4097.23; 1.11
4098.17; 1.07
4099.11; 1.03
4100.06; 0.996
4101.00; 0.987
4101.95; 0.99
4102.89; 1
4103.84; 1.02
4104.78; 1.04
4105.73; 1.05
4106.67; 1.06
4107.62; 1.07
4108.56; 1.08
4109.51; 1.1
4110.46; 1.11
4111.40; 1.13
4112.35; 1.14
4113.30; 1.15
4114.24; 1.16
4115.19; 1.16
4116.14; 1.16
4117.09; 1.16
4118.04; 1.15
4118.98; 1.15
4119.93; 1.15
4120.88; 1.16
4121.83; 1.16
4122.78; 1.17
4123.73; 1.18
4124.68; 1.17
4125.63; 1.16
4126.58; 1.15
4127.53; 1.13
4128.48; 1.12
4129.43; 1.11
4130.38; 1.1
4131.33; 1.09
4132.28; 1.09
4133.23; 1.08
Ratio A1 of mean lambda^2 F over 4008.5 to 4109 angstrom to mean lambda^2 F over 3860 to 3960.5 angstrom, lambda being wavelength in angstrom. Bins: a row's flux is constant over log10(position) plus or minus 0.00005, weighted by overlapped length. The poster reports 1.56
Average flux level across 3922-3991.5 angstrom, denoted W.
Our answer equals 0.749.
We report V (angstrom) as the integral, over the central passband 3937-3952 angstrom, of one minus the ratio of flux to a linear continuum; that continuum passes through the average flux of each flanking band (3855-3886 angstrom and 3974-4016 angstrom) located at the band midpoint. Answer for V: 2.3 angstrom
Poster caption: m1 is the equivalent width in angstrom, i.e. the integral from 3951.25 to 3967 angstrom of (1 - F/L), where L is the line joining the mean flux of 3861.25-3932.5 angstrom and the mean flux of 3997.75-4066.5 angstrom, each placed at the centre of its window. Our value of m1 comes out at 2.80 angstrom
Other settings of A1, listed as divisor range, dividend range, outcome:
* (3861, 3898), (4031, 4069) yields 1.64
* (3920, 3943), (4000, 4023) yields 1.85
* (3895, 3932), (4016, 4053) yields 1.45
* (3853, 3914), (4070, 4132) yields 1.62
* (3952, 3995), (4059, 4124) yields 1.47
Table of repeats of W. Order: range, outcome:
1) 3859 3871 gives 0.757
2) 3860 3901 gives 0.762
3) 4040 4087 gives 1.14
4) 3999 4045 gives 1.11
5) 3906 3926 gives 0.898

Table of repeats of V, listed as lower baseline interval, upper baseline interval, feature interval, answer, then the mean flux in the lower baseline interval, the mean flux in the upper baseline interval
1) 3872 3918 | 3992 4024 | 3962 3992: 7.67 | 0.817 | 1.11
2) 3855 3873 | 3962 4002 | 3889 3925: -3.16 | 0.748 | 0.858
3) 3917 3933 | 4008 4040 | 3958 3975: 5.61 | 0.709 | 1.11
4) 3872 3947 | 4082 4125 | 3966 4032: -3.22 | 0.76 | 1.15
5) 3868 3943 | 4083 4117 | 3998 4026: -4.18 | 0.759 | 1.15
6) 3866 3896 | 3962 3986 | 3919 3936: 2.27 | 0.75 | 0.713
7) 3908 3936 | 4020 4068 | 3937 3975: 6.05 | 0.763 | 1.13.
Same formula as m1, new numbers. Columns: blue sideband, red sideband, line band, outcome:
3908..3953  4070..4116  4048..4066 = -1.7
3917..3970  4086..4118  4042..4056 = -2.3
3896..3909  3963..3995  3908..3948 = 4.1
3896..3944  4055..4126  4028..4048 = -1.6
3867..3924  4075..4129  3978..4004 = -2.2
